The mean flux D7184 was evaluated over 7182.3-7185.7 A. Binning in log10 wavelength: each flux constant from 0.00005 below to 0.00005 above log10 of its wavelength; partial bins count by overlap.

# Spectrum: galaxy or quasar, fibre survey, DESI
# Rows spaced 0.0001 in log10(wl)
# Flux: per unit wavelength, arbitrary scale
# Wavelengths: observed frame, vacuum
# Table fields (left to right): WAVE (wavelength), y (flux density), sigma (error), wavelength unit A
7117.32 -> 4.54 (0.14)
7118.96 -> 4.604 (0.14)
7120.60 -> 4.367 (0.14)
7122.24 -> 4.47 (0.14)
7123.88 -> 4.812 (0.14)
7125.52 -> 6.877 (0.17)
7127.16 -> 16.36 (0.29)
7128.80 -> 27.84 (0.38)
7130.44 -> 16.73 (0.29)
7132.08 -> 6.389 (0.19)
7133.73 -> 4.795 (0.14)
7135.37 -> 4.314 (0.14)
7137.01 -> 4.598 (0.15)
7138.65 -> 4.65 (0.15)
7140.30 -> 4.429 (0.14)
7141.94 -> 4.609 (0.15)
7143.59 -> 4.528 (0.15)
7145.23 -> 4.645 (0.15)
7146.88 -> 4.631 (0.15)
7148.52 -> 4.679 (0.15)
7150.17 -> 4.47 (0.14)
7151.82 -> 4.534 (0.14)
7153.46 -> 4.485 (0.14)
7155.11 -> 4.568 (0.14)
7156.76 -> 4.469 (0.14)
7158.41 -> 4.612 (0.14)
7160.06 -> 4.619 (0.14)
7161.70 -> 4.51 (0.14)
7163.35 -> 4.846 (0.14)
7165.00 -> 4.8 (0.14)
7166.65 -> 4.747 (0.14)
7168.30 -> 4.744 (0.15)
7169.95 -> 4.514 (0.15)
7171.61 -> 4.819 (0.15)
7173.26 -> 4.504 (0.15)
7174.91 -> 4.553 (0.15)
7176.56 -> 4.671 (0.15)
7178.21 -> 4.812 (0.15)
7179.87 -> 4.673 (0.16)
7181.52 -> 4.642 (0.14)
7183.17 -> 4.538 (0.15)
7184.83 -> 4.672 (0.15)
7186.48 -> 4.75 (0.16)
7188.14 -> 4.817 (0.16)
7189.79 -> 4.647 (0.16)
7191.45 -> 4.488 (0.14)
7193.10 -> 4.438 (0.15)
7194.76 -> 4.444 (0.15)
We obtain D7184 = 4.61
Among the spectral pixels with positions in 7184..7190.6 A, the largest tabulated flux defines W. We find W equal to 4.817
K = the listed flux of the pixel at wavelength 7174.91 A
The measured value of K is 4.553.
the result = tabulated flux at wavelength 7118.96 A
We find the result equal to 4.604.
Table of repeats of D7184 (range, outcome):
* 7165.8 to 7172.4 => 4.7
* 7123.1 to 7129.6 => 14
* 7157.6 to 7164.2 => 4.65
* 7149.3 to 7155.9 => 4.51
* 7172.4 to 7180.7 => 4.65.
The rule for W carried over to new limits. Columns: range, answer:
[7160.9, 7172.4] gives 4.846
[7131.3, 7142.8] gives 6.389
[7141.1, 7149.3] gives 4.679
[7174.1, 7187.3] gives 4.812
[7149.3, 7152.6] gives 4.534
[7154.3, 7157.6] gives 4.568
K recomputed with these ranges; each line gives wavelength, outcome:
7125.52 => 6.877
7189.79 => 4.647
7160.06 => 4.619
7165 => 4.8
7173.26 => 4.504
